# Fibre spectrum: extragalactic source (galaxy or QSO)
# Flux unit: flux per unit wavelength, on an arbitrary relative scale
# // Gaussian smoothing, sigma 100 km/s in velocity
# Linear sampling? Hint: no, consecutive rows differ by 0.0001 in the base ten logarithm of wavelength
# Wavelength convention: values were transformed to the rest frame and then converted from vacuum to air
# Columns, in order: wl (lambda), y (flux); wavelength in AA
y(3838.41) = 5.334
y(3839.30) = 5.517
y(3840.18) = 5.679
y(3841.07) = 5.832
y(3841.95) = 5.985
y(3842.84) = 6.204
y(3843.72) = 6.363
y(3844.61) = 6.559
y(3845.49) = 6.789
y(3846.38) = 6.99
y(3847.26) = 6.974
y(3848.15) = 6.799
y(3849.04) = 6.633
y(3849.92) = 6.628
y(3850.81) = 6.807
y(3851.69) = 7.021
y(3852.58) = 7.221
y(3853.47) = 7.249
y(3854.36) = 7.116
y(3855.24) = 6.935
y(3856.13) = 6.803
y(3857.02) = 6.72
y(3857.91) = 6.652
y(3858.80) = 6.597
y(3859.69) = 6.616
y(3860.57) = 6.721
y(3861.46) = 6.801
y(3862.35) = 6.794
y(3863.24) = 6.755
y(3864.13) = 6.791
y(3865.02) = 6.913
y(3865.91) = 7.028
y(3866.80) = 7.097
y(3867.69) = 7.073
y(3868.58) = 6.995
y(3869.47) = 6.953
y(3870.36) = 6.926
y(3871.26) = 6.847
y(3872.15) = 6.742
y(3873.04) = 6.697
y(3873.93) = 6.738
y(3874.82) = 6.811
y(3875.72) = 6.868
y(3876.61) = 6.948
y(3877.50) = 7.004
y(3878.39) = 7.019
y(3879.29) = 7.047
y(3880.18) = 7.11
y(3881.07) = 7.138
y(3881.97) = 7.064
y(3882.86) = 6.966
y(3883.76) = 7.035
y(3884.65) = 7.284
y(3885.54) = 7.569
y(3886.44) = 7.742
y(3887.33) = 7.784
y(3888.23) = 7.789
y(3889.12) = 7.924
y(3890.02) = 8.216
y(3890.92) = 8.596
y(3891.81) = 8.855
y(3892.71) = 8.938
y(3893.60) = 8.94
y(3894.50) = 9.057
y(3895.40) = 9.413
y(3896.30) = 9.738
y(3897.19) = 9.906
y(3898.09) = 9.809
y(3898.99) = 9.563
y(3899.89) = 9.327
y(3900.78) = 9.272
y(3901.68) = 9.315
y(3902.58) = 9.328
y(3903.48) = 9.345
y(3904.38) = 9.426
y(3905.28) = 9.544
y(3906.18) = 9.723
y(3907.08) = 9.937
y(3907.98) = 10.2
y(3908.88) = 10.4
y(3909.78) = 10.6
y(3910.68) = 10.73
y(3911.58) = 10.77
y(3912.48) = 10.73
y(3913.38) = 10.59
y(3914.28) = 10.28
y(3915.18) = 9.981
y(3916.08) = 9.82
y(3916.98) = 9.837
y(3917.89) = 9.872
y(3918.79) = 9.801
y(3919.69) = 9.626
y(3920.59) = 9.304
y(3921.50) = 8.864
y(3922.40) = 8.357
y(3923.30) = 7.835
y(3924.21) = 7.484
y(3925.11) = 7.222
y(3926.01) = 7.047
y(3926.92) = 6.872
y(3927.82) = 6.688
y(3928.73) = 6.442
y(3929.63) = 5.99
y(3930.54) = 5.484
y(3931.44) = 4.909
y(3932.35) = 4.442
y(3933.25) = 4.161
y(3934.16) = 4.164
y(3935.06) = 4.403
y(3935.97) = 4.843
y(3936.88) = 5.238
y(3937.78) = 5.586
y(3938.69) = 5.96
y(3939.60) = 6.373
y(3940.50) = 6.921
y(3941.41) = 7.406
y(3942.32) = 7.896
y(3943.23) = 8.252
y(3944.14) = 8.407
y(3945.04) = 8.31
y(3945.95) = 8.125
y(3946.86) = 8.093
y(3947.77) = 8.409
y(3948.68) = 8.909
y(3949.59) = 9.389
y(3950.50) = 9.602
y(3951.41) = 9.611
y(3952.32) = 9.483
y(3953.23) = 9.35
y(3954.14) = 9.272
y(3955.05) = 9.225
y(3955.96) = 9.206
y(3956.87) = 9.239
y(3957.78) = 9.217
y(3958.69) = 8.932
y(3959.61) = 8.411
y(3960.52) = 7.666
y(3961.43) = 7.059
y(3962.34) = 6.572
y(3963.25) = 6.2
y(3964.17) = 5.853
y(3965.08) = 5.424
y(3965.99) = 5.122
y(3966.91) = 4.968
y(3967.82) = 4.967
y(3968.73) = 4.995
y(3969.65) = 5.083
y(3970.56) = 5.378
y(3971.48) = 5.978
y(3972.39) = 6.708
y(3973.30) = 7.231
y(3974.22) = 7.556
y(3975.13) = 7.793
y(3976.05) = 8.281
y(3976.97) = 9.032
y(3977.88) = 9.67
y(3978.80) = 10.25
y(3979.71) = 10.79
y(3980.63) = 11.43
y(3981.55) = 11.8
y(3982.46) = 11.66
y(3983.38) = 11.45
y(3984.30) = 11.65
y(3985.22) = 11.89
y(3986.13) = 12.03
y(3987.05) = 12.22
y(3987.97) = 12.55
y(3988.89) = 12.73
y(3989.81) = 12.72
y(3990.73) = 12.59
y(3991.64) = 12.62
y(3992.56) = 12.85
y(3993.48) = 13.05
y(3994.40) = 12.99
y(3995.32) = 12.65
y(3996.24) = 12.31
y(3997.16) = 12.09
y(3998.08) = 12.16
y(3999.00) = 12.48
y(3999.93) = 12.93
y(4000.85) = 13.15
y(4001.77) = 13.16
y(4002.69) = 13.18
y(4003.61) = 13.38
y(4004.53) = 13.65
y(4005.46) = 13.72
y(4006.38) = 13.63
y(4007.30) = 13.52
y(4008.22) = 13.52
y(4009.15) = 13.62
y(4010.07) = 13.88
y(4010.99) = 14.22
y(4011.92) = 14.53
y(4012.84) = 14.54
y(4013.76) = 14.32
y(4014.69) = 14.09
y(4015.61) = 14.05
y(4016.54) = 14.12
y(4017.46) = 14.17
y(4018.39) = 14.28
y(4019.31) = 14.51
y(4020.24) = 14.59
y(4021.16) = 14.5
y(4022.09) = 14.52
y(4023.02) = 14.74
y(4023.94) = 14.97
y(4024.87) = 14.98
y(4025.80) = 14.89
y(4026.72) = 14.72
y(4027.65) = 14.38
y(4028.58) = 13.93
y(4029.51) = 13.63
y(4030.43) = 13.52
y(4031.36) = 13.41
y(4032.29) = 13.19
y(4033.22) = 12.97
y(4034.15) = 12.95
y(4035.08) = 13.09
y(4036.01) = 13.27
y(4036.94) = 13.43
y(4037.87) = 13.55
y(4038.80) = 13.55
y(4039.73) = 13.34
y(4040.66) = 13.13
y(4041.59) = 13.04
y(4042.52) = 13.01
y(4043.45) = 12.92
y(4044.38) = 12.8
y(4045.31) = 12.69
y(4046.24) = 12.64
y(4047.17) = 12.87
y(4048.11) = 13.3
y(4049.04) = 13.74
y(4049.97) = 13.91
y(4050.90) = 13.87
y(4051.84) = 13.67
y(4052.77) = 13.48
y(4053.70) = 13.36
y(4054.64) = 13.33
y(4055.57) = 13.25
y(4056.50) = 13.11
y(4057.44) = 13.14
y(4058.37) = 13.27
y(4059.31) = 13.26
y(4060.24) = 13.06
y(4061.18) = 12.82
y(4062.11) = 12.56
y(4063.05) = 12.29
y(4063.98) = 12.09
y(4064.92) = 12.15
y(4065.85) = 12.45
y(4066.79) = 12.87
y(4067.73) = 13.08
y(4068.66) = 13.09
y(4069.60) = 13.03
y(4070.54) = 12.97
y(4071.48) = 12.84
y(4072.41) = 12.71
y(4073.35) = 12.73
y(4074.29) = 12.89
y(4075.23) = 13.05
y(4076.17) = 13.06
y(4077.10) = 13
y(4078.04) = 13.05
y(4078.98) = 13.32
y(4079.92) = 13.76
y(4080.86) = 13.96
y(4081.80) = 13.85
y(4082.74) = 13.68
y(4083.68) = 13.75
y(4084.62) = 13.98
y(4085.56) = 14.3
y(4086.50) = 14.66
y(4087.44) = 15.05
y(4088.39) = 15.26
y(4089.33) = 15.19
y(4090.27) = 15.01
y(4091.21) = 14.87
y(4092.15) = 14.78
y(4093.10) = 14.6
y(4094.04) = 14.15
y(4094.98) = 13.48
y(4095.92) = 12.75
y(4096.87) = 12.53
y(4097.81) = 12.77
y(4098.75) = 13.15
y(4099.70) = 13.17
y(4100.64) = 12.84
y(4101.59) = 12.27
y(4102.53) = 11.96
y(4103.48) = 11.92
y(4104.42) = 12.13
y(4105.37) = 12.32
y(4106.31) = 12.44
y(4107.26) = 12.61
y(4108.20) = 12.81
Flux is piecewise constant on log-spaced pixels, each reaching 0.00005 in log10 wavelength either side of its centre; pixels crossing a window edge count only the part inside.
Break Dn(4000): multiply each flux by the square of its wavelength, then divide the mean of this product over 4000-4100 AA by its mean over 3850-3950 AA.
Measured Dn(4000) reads 1.88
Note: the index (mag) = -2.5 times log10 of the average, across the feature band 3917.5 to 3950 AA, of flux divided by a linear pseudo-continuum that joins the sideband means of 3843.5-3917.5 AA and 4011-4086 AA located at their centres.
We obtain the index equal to 0.336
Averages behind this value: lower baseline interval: 8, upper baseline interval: 13.5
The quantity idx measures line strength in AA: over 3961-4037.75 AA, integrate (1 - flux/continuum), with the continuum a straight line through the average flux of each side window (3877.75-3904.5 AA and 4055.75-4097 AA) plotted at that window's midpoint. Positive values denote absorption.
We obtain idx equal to -1.9 AA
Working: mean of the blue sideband 8.4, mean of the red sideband 13.5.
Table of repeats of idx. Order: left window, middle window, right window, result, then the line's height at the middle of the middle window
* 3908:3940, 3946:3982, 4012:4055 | 6.9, 9.95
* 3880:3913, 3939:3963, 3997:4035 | 6.0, 11.2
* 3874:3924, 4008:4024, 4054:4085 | -3.5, 11.7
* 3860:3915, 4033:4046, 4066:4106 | -1.0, 12.2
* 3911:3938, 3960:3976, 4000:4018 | 6.8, 10.8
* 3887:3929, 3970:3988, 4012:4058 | 3.2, 11.7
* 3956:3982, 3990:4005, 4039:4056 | -5.0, 9.64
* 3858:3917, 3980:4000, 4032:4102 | -2.0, 11.2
